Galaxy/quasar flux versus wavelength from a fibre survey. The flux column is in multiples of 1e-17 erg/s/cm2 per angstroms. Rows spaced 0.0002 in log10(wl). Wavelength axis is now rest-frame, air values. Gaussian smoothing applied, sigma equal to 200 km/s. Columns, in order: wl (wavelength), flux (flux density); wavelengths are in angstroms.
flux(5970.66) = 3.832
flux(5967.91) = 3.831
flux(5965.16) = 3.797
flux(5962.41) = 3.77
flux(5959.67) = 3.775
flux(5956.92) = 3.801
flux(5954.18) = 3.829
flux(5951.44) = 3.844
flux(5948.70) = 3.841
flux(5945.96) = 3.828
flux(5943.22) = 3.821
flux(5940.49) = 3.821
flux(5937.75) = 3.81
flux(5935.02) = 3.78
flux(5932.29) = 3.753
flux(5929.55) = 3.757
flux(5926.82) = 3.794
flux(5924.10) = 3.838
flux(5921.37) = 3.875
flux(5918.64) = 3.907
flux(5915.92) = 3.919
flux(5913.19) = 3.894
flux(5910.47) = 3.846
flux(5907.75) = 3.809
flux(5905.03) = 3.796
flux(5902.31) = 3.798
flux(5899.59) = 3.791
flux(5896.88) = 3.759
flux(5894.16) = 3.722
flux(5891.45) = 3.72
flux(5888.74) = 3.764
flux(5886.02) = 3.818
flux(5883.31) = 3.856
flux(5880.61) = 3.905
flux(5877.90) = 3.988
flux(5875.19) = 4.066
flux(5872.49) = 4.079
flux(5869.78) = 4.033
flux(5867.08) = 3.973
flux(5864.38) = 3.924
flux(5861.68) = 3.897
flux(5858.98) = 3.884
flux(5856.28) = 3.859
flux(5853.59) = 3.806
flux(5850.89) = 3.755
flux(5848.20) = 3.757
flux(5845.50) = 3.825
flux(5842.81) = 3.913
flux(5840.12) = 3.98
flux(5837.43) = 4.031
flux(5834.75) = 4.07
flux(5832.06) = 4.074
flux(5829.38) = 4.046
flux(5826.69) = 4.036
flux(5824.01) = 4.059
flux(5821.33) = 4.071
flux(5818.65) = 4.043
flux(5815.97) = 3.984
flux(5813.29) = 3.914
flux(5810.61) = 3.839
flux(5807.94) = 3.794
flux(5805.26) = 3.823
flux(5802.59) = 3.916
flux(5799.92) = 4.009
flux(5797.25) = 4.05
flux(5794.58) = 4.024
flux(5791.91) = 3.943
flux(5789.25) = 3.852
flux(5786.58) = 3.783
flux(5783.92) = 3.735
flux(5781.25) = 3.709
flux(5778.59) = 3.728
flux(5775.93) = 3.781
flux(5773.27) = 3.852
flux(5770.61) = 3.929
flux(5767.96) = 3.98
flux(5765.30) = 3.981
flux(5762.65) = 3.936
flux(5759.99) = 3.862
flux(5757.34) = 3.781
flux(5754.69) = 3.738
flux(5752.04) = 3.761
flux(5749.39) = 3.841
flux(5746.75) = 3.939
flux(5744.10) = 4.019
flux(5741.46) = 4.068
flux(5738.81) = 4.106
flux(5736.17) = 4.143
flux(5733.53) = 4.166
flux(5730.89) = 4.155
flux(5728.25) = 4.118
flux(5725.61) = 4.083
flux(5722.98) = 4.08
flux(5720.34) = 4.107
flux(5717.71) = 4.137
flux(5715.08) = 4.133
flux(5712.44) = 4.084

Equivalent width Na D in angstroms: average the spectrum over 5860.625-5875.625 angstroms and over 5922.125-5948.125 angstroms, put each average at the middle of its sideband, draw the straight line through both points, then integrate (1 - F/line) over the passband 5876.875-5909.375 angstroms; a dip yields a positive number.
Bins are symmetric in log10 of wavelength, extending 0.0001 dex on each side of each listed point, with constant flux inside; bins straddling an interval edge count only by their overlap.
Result 0.9 angstroms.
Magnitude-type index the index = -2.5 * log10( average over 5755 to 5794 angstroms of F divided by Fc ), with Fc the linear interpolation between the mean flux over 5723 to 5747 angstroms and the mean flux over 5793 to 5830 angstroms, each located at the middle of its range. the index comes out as 0.05 mag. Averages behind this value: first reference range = 4.09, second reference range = 3.97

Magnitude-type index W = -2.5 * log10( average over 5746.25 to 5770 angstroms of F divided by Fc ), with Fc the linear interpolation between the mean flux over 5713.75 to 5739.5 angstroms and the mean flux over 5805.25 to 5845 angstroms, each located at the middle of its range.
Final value 0.06 mag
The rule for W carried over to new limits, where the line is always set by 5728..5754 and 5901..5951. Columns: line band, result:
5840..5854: 0.02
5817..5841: -0.03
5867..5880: -0.04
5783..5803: 0.01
